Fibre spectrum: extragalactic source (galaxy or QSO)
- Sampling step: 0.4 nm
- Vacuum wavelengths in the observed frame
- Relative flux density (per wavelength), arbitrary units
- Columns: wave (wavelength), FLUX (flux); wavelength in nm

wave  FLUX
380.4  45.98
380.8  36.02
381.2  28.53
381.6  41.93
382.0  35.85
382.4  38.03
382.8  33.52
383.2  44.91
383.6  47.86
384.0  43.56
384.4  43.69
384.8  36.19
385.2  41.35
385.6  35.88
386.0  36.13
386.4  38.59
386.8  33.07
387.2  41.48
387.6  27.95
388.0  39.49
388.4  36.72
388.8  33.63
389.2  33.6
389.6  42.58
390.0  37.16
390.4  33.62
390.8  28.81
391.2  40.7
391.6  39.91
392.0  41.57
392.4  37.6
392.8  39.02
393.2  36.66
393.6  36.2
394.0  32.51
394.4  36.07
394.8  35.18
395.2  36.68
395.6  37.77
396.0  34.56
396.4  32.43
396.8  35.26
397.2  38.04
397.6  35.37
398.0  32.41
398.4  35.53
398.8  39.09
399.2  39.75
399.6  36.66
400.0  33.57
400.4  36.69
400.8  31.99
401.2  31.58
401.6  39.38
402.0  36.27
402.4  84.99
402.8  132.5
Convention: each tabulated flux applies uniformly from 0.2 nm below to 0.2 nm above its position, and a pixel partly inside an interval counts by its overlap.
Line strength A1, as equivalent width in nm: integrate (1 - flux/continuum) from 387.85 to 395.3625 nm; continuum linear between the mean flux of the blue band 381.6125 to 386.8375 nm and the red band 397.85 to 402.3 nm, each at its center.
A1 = 0.30 nm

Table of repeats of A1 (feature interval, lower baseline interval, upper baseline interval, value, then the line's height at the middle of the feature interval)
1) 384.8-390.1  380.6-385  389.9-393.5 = 0.19 nm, 38.1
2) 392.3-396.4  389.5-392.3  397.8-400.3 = 0.11 nm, 37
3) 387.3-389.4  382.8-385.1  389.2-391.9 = 0.23 nm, 38.8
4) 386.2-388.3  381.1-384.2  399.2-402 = 0.13 nm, 38.5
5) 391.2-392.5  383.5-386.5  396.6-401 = -0.07 nm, 38.1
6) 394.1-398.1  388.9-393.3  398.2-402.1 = 0.13 nm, 36.6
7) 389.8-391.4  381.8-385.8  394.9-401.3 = 0.12 nm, 37.9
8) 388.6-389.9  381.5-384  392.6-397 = 0.04 nm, 37.9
